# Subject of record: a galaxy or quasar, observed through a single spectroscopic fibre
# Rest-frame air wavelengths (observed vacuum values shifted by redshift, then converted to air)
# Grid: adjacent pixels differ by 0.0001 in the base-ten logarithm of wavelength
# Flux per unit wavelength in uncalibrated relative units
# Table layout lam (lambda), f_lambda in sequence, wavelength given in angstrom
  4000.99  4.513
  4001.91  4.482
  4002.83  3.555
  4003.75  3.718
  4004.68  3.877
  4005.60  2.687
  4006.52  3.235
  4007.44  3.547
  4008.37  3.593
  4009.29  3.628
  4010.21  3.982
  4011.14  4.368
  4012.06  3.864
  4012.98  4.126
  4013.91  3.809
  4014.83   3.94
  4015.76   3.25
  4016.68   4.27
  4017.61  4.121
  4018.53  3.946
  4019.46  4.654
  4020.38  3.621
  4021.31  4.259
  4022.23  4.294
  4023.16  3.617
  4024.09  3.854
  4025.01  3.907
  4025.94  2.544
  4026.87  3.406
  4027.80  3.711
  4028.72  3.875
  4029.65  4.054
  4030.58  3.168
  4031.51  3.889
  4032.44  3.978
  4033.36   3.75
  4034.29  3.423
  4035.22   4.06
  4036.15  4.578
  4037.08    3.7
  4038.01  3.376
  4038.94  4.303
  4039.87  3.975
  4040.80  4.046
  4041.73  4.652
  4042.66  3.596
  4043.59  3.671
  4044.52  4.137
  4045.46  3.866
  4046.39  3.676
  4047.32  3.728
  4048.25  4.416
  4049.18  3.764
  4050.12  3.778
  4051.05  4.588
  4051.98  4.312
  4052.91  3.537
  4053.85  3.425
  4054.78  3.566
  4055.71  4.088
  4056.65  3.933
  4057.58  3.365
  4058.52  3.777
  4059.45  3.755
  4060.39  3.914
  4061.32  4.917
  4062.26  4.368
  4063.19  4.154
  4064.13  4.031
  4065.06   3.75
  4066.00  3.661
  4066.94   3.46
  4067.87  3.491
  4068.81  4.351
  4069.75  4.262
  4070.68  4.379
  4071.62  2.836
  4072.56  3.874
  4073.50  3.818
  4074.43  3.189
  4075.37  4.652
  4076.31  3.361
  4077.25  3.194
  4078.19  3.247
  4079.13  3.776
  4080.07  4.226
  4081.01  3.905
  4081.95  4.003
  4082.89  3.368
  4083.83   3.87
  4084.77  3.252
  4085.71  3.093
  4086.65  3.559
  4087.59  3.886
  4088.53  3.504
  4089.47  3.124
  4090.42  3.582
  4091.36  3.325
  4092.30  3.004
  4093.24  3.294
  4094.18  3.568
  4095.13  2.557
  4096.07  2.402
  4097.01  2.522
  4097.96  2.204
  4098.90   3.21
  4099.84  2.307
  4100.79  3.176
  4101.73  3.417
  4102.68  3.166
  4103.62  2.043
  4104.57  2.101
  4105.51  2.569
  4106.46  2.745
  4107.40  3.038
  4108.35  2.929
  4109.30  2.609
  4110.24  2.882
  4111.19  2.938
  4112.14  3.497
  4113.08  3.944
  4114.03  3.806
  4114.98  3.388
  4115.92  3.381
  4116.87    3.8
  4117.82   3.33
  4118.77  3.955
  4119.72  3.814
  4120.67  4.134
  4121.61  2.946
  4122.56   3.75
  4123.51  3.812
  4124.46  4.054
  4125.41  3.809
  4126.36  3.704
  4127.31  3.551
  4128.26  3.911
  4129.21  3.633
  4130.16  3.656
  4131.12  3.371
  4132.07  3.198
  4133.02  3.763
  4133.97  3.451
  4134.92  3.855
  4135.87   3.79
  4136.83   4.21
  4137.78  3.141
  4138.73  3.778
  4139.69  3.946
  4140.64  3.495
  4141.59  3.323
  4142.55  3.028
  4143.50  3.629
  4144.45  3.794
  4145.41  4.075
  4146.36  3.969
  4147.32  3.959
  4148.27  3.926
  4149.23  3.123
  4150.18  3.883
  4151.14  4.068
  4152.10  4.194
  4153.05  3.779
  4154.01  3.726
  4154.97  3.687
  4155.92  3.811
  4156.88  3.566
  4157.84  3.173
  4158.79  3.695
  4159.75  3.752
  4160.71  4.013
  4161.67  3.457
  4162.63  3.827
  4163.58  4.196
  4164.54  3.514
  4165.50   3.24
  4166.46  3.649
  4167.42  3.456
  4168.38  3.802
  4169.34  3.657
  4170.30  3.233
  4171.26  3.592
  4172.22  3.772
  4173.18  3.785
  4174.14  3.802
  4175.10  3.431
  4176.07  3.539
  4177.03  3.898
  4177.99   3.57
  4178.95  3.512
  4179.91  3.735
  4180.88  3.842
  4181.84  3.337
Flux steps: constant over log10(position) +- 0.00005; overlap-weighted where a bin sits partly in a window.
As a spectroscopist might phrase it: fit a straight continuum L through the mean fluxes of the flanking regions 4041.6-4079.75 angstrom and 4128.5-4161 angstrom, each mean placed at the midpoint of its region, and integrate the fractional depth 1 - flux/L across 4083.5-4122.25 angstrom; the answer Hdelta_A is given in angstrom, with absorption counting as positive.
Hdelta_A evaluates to 6.2 angstrom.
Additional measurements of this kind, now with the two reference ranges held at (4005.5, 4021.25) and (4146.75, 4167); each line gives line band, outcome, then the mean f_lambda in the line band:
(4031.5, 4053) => -0.8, 3.96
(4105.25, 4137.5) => 2.1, 3.51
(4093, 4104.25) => 2.9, 2.8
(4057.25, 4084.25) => -0.2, 3.83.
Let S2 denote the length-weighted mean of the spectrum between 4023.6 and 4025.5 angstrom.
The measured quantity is 3.86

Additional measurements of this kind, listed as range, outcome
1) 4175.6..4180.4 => 3.65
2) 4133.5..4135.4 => 3.66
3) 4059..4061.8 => 4.19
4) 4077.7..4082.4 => 3.83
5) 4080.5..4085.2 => 3.69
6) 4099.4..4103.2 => 3.01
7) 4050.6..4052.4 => 4.46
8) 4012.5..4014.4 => 3.97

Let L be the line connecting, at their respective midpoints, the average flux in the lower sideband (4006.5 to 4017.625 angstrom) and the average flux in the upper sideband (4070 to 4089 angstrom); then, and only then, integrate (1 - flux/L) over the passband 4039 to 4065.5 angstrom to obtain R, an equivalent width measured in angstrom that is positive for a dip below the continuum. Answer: -1.7 angstrom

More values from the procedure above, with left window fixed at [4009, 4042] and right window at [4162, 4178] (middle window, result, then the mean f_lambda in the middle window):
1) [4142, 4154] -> -0.3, 3.78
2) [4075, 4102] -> 3.3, 3.32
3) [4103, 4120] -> 2.7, 3.15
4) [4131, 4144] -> 0.4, 3.58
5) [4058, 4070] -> -0.5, 3.98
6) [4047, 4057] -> -0.2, 3.92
